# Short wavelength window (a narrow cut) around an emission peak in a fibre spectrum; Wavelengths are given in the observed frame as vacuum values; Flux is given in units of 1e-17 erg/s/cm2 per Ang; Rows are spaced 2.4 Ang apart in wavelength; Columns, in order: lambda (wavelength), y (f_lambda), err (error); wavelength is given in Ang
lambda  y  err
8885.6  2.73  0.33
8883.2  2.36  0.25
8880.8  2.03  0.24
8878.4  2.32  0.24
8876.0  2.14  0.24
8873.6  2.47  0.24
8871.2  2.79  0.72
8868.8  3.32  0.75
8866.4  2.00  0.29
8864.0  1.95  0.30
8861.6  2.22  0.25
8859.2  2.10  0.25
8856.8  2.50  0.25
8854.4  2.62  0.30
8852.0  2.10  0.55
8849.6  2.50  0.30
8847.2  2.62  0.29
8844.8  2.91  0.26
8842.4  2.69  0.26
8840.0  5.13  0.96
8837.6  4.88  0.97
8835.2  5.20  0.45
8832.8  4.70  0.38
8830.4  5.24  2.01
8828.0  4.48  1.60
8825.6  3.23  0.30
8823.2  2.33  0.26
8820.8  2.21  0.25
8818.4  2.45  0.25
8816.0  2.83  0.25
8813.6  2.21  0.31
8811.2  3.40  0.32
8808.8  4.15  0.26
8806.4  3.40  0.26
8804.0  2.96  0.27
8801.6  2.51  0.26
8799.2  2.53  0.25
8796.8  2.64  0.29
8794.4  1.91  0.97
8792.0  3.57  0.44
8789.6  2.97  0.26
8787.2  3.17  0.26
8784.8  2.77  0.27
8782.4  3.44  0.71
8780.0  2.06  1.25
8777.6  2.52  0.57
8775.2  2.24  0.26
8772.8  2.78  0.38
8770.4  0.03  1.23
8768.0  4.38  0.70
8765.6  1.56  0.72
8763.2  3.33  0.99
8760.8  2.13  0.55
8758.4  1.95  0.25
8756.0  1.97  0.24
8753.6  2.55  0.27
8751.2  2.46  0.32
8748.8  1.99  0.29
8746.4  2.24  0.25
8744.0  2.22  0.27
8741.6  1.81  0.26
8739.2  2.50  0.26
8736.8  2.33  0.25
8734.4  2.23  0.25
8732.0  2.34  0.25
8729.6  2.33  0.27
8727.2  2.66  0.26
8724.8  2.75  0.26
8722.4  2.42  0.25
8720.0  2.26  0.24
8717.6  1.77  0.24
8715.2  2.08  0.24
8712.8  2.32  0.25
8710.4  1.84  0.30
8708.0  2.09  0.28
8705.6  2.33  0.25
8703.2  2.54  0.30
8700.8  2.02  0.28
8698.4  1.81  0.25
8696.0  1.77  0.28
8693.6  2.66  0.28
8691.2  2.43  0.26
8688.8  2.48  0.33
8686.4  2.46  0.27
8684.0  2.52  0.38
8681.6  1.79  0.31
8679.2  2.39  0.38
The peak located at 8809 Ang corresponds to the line Halpha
